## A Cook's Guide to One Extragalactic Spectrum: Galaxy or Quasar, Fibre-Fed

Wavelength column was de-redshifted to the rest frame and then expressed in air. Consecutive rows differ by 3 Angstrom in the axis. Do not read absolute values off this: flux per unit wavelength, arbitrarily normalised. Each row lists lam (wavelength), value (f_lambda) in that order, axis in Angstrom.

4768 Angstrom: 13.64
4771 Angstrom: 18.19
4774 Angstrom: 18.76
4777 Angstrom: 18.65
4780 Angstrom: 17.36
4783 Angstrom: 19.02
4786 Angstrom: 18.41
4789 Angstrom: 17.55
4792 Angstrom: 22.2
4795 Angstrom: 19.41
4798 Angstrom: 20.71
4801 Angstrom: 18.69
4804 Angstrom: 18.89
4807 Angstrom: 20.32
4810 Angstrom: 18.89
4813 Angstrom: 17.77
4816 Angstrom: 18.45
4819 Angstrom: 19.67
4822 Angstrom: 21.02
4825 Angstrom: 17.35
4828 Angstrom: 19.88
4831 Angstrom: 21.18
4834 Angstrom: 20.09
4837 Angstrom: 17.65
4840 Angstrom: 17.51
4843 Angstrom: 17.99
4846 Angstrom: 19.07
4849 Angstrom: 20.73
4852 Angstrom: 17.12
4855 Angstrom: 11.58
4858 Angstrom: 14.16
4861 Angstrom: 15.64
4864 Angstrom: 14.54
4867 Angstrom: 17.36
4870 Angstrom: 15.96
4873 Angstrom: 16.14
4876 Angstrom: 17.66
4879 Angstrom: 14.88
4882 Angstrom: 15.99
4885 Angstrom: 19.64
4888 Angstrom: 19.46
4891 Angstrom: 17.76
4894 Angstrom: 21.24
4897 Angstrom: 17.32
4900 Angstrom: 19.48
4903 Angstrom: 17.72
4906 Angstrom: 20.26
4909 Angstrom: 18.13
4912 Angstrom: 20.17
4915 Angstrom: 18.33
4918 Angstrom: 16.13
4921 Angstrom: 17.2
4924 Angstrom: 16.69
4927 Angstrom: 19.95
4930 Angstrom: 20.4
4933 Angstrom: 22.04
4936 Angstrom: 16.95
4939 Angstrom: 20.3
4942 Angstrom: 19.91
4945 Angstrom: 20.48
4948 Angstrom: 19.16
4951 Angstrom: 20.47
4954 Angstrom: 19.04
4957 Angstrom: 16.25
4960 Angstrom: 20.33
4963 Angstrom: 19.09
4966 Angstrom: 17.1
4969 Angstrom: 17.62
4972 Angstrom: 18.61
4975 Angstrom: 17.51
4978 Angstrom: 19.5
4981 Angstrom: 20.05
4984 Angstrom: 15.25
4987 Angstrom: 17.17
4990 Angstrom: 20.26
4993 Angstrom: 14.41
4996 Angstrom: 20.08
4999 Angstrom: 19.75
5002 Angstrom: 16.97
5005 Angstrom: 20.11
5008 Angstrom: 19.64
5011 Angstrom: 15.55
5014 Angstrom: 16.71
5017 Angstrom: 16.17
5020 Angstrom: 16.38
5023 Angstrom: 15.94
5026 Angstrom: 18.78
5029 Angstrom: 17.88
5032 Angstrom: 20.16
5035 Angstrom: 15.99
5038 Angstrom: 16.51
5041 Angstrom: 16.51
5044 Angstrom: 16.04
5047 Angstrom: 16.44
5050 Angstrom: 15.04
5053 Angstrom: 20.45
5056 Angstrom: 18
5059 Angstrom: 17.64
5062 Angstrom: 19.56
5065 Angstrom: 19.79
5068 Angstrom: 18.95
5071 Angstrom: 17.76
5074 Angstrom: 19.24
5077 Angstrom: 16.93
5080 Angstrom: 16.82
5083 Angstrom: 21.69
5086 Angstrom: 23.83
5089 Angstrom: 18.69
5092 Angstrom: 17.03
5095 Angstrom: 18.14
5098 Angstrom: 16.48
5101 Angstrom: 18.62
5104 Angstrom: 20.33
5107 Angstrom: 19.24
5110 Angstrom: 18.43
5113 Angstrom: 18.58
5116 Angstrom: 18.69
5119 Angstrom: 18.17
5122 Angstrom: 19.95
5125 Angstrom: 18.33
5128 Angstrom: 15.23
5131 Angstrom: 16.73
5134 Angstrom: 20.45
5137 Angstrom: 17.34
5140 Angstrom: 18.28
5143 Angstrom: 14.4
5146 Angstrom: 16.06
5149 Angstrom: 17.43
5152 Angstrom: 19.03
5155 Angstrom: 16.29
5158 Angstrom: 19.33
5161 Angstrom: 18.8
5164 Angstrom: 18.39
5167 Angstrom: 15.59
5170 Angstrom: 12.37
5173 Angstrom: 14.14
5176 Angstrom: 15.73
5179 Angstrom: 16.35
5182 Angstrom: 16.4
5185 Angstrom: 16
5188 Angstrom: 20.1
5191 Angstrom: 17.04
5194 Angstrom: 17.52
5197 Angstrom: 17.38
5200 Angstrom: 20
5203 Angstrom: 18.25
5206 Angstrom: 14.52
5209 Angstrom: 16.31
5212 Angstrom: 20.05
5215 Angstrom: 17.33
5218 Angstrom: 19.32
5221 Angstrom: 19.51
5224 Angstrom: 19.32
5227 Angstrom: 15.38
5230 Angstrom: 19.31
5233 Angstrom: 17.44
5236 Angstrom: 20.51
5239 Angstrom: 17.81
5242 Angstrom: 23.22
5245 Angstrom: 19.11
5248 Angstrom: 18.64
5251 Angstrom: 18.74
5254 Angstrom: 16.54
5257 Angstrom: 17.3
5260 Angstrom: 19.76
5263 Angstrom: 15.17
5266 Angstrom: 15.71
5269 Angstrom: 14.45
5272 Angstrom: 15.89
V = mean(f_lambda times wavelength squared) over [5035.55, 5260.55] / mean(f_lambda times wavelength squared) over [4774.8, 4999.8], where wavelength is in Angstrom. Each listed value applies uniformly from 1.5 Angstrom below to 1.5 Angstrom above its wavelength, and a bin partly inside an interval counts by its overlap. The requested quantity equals 1.08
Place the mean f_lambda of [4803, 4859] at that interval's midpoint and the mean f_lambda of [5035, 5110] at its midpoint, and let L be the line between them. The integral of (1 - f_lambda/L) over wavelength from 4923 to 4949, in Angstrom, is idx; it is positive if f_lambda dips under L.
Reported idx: -1.8 Angstrom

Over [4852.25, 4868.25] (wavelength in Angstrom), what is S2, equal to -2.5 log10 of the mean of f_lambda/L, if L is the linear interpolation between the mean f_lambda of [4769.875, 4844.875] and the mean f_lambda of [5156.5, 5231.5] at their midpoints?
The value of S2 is 0.26 mag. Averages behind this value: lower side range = 19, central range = 14.8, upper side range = 17.4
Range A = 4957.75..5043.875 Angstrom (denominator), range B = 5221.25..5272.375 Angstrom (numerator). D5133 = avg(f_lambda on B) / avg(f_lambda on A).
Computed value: 1.01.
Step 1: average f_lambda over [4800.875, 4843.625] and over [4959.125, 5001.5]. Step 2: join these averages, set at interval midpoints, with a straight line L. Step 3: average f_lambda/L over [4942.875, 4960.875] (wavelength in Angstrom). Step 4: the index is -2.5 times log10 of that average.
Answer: -0.05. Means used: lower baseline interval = 19.1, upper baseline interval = 18.3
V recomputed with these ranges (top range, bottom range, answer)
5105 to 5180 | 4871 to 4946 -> 1.03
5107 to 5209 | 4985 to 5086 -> 1.01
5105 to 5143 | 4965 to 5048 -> 1.08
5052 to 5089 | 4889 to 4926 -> 1.11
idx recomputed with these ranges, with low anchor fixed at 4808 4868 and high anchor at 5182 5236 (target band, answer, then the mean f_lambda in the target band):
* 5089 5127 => -1.1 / 18.5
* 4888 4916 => -1.7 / 19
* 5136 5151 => 1.0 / 16.8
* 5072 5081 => 0.1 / 17.7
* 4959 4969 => -0.4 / 18.6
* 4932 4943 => -1.1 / 19.7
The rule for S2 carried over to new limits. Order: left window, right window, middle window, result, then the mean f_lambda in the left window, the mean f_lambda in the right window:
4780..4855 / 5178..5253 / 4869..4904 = 0.061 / 19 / 18.2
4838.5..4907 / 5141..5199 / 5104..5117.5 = -0.122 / 17.3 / 16.8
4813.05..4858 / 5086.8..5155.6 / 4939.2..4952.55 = -0.103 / 18.4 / 18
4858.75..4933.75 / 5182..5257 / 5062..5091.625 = -0.065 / 17.9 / 18.2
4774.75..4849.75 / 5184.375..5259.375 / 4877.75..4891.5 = 0.083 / 19.1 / 18.3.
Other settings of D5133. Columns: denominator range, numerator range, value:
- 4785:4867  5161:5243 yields 0.96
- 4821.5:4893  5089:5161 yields 1.03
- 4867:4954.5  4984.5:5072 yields 0.95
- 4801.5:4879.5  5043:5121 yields 1.04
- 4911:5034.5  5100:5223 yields 0.96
